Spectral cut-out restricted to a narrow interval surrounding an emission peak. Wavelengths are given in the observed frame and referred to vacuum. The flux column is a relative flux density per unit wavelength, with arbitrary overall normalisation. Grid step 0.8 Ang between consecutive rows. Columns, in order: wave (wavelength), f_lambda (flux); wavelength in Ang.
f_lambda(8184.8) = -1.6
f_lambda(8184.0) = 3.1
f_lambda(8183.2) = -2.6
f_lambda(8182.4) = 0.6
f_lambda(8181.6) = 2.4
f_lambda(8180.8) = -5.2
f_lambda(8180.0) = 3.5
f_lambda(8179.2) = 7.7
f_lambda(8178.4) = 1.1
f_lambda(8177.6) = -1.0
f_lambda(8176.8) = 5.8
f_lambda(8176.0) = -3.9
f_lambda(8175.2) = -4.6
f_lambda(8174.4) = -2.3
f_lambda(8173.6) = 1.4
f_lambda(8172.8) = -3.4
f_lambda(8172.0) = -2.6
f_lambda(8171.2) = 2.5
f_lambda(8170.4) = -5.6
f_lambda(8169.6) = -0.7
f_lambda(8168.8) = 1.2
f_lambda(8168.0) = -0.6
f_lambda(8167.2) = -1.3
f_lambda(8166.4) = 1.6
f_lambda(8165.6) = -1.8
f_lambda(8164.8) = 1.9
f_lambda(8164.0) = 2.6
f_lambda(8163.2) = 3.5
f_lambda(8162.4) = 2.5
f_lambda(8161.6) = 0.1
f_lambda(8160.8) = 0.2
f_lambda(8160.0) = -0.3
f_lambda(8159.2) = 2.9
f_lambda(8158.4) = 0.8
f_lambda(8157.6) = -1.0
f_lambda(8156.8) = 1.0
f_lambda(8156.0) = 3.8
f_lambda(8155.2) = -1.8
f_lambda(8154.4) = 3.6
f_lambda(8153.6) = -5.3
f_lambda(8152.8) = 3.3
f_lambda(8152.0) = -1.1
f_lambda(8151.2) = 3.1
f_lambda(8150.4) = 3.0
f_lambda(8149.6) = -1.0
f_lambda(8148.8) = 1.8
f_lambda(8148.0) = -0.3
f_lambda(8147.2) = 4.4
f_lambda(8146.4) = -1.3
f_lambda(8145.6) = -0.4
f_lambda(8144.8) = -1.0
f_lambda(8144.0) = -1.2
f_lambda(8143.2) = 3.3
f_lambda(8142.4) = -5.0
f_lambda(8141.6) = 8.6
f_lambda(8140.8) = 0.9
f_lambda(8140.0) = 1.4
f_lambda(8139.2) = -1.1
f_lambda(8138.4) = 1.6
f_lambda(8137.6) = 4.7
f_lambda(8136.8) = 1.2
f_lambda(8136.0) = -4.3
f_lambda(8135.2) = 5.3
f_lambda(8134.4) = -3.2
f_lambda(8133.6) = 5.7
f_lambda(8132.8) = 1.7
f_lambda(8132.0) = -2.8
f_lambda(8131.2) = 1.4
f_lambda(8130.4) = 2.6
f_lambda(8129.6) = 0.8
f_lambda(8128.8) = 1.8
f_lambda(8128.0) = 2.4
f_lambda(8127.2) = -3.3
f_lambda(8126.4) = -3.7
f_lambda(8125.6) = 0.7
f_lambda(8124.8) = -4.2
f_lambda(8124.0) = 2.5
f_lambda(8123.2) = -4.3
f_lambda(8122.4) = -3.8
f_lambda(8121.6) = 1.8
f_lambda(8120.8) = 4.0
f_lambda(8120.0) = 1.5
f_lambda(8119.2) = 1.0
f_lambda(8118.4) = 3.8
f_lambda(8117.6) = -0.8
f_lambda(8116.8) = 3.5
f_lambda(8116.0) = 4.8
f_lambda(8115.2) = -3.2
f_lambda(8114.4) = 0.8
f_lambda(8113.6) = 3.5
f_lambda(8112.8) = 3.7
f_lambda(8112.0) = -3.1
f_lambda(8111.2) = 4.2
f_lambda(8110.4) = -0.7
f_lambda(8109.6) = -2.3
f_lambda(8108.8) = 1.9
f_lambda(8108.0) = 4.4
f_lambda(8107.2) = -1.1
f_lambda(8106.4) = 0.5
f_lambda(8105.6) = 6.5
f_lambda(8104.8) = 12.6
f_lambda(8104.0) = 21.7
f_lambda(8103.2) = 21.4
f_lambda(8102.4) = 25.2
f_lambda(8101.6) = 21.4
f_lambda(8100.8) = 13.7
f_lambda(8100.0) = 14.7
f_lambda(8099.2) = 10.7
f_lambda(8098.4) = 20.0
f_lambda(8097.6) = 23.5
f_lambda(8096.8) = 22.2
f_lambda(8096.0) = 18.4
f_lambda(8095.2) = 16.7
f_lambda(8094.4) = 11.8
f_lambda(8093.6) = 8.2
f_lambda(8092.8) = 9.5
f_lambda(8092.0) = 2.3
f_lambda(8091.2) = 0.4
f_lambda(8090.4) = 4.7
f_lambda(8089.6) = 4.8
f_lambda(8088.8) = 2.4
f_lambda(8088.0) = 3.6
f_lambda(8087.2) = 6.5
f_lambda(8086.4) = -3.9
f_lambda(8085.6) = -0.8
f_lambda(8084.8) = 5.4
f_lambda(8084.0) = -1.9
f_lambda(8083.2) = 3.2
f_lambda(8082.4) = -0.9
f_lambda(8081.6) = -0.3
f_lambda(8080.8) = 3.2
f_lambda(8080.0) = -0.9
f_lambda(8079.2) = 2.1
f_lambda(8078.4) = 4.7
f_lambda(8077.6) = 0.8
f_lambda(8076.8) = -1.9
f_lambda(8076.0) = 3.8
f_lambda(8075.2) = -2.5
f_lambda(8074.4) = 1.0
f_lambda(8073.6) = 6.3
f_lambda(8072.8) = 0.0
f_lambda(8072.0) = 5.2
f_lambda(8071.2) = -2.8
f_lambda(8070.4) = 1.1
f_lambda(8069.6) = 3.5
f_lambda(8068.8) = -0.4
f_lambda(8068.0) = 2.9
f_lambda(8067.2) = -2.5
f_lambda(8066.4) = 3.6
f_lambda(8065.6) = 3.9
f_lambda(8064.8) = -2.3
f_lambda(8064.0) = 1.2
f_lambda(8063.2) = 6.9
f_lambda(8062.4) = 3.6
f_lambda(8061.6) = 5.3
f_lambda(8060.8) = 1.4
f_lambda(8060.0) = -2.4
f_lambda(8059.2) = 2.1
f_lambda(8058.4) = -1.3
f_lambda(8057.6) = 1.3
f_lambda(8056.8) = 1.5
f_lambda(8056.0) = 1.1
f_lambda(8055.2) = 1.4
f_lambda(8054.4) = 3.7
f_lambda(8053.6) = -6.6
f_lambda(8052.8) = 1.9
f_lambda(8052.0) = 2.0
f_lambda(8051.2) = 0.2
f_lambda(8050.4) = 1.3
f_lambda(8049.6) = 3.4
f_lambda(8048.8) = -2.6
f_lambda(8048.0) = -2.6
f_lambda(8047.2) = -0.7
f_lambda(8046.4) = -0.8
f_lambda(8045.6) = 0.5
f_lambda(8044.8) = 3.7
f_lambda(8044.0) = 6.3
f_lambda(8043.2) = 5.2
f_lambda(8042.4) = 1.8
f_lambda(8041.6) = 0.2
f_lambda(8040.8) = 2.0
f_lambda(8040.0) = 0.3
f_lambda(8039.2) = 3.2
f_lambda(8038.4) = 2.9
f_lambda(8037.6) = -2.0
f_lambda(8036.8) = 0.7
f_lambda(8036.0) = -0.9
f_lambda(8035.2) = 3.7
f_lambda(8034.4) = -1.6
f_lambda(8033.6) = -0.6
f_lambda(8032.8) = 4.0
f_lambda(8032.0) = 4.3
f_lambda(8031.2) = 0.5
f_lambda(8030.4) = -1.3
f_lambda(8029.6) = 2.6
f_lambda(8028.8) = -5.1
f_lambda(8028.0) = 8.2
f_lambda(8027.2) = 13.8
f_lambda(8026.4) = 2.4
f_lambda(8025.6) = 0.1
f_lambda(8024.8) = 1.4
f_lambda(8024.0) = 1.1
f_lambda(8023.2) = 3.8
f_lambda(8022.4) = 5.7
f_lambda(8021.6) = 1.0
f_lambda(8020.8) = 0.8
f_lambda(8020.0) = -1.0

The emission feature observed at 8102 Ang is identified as [O II]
